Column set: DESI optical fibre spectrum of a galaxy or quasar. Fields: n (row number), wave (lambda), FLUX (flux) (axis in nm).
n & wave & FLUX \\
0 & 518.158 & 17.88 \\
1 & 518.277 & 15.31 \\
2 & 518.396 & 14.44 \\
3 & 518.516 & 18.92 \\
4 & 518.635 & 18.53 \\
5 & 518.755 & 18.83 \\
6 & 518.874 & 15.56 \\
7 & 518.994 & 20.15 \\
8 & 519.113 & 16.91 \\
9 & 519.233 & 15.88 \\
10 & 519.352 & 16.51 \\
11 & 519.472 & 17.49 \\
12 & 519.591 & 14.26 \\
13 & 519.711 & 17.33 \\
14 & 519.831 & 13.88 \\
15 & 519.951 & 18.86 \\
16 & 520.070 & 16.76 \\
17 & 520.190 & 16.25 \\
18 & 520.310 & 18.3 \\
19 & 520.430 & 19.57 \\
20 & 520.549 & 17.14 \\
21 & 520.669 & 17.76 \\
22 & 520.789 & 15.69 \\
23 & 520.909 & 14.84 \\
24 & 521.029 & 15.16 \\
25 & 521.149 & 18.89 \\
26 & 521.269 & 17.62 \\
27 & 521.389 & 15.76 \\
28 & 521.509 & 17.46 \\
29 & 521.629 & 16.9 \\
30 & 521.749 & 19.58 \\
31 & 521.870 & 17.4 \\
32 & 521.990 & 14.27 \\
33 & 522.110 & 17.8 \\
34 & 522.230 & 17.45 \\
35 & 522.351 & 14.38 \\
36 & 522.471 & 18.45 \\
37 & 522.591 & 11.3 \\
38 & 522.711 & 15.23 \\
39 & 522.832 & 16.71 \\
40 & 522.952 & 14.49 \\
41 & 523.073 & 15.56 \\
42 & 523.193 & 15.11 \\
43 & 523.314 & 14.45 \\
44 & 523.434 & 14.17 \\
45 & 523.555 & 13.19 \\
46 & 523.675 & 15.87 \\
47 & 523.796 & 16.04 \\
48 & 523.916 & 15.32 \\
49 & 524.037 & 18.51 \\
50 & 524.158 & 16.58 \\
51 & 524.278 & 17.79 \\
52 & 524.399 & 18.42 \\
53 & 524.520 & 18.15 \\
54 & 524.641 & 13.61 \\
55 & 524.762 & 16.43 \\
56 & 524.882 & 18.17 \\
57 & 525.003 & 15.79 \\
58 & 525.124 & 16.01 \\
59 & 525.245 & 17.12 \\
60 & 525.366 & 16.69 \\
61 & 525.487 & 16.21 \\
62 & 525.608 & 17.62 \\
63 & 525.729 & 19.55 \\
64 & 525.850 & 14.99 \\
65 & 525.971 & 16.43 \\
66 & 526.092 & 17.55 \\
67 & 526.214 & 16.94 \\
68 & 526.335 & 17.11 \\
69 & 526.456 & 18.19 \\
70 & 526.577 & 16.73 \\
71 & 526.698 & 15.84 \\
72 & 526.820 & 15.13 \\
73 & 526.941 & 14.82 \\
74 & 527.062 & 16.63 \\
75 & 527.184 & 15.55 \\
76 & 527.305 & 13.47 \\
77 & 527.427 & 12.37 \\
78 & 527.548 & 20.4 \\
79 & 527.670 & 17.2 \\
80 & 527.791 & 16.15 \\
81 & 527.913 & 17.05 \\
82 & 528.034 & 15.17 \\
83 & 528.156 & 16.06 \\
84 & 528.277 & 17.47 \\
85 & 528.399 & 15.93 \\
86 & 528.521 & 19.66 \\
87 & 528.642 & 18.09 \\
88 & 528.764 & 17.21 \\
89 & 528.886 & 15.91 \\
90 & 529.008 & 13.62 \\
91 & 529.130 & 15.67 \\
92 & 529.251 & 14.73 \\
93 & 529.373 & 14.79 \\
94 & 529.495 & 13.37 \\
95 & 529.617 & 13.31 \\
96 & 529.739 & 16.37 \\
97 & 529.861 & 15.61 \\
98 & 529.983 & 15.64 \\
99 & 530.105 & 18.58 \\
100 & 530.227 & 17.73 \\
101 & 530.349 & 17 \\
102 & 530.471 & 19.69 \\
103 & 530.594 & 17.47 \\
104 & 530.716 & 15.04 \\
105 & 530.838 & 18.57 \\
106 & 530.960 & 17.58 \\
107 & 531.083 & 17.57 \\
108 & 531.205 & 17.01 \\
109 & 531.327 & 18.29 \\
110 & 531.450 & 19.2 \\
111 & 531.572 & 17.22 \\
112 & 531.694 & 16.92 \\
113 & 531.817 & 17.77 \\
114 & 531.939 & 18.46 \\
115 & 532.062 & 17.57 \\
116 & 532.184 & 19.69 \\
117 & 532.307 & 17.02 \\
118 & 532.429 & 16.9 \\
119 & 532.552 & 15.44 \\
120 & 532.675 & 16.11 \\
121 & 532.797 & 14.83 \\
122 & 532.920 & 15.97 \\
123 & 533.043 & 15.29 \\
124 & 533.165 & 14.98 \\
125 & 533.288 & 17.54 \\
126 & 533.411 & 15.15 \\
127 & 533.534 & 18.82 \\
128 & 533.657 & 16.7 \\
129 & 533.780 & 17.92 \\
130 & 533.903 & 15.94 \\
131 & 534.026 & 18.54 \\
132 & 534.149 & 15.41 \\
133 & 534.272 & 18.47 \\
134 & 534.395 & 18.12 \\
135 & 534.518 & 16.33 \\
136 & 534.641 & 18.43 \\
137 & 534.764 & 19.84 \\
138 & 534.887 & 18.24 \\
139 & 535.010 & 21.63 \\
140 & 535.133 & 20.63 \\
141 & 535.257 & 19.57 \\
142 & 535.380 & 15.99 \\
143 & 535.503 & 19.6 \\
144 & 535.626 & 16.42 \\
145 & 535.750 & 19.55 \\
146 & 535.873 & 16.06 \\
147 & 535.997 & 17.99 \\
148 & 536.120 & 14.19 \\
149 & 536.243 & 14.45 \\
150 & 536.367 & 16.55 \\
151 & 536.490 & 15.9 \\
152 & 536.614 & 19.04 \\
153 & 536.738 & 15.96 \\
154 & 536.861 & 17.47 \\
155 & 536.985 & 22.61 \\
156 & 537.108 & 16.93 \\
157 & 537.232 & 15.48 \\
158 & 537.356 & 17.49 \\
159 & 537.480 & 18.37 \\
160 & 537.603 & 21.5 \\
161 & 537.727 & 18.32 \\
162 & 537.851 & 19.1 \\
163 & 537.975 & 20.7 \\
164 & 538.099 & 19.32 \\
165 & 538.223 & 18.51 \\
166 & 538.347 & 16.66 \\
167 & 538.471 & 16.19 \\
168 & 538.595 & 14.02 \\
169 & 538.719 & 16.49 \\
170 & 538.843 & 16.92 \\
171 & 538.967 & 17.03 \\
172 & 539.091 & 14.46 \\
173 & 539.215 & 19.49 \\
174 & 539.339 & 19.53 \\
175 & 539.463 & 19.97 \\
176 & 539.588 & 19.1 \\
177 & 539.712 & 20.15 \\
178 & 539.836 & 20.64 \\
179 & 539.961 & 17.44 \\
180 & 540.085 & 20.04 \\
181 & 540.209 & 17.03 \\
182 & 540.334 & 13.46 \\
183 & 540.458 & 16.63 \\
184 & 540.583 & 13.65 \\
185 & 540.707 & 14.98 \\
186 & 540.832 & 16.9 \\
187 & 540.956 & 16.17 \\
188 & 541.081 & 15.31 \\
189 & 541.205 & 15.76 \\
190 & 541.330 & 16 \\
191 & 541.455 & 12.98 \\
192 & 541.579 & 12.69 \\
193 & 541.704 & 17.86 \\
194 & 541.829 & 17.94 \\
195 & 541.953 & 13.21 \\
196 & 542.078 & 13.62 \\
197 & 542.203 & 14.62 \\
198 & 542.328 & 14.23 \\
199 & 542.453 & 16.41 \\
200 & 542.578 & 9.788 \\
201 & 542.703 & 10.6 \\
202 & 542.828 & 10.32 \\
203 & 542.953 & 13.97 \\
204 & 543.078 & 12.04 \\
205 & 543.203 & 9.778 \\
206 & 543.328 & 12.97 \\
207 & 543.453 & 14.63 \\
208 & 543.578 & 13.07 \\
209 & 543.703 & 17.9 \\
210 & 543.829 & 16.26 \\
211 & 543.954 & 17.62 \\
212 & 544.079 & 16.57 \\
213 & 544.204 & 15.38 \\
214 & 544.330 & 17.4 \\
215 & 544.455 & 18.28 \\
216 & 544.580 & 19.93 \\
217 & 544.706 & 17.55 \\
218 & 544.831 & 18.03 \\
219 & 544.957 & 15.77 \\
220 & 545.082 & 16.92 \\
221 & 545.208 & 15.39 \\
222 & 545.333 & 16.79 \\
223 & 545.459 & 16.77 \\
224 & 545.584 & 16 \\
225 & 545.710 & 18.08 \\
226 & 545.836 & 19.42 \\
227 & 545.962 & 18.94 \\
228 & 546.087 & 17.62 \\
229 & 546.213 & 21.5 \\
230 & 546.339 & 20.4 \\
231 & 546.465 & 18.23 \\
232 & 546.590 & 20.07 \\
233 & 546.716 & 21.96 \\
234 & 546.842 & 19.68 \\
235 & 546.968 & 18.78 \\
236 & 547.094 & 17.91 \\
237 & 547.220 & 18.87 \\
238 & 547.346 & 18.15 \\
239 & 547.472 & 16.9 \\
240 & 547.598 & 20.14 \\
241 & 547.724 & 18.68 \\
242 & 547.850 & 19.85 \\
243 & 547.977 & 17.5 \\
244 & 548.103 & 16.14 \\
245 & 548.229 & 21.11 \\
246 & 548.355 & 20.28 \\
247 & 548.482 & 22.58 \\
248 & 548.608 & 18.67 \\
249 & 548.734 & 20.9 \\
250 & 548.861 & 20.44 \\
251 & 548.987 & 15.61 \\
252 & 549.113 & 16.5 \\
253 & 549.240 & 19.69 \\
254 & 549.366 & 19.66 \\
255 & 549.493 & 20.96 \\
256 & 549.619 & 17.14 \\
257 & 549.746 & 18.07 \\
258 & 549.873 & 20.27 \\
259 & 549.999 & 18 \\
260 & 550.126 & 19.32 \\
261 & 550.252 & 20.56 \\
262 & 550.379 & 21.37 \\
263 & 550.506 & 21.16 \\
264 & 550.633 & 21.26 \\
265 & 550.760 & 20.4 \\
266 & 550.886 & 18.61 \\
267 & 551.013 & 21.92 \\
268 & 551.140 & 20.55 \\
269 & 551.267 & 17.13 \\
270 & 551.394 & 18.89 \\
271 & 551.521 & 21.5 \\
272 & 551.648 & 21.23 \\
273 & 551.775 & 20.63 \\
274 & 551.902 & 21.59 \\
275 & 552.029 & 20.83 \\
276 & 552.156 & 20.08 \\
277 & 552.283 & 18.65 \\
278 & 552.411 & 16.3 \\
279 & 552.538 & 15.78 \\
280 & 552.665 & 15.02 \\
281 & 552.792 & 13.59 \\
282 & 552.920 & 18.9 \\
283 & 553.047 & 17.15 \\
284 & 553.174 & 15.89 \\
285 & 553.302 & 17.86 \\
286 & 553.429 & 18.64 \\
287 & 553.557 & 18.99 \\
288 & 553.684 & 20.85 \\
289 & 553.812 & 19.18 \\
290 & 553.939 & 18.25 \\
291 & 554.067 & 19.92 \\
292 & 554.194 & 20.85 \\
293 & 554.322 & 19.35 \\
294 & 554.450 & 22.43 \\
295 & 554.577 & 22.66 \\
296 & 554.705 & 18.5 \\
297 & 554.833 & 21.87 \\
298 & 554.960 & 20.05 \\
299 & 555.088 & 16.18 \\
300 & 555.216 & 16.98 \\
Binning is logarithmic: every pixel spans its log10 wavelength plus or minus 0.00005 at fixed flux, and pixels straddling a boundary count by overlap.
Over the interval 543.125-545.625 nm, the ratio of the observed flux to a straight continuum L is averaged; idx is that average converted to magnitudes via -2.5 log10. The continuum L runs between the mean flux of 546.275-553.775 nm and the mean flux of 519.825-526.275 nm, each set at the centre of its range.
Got 0.15 mag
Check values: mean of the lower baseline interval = 16.5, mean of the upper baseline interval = 19.1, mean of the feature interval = 16.1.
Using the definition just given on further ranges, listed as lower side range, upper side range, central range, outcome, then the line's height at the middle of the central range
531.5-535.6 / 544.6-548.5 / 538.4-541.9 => 0.080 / 18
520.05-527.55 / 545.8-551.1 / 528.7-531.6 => 0.040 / 17.2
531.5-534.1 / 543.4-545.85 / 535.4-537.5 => -0.023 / 16.9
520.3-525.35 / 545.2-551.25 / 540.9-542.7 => 0.254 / 18.5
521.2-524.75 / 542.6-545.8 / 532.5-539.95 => -0.125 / 15.7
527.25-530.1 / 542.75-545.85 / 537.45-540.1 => -0.158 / 15.8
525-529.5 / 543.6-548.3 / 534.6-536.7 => -0.044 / 17.1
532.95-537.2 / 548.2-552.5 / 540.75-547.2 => 0.162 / 18.8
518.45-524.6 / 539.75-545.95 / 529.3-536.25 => -0.071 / 16.1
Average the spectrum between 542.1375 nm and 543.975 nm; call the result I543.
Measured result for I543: 13.5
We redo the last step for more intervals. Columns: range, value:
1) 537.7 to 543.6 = 15.8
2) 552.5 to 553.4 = 16.4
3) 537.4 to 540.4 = 18.1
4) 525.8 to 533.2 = 16.6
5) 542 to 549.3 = 17.1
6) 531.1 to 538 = 17.6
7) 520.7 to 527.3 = 16.3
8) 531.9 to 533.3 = 16.6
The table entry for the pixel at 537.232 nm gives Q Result 15.48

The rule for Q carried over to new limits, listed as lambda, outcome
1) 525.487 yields 16.21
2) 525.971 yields 16.43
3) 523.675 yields 15.87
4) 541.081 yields 15.31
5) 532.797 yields 14.83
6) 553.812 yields 19.18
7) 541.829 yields 17.94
